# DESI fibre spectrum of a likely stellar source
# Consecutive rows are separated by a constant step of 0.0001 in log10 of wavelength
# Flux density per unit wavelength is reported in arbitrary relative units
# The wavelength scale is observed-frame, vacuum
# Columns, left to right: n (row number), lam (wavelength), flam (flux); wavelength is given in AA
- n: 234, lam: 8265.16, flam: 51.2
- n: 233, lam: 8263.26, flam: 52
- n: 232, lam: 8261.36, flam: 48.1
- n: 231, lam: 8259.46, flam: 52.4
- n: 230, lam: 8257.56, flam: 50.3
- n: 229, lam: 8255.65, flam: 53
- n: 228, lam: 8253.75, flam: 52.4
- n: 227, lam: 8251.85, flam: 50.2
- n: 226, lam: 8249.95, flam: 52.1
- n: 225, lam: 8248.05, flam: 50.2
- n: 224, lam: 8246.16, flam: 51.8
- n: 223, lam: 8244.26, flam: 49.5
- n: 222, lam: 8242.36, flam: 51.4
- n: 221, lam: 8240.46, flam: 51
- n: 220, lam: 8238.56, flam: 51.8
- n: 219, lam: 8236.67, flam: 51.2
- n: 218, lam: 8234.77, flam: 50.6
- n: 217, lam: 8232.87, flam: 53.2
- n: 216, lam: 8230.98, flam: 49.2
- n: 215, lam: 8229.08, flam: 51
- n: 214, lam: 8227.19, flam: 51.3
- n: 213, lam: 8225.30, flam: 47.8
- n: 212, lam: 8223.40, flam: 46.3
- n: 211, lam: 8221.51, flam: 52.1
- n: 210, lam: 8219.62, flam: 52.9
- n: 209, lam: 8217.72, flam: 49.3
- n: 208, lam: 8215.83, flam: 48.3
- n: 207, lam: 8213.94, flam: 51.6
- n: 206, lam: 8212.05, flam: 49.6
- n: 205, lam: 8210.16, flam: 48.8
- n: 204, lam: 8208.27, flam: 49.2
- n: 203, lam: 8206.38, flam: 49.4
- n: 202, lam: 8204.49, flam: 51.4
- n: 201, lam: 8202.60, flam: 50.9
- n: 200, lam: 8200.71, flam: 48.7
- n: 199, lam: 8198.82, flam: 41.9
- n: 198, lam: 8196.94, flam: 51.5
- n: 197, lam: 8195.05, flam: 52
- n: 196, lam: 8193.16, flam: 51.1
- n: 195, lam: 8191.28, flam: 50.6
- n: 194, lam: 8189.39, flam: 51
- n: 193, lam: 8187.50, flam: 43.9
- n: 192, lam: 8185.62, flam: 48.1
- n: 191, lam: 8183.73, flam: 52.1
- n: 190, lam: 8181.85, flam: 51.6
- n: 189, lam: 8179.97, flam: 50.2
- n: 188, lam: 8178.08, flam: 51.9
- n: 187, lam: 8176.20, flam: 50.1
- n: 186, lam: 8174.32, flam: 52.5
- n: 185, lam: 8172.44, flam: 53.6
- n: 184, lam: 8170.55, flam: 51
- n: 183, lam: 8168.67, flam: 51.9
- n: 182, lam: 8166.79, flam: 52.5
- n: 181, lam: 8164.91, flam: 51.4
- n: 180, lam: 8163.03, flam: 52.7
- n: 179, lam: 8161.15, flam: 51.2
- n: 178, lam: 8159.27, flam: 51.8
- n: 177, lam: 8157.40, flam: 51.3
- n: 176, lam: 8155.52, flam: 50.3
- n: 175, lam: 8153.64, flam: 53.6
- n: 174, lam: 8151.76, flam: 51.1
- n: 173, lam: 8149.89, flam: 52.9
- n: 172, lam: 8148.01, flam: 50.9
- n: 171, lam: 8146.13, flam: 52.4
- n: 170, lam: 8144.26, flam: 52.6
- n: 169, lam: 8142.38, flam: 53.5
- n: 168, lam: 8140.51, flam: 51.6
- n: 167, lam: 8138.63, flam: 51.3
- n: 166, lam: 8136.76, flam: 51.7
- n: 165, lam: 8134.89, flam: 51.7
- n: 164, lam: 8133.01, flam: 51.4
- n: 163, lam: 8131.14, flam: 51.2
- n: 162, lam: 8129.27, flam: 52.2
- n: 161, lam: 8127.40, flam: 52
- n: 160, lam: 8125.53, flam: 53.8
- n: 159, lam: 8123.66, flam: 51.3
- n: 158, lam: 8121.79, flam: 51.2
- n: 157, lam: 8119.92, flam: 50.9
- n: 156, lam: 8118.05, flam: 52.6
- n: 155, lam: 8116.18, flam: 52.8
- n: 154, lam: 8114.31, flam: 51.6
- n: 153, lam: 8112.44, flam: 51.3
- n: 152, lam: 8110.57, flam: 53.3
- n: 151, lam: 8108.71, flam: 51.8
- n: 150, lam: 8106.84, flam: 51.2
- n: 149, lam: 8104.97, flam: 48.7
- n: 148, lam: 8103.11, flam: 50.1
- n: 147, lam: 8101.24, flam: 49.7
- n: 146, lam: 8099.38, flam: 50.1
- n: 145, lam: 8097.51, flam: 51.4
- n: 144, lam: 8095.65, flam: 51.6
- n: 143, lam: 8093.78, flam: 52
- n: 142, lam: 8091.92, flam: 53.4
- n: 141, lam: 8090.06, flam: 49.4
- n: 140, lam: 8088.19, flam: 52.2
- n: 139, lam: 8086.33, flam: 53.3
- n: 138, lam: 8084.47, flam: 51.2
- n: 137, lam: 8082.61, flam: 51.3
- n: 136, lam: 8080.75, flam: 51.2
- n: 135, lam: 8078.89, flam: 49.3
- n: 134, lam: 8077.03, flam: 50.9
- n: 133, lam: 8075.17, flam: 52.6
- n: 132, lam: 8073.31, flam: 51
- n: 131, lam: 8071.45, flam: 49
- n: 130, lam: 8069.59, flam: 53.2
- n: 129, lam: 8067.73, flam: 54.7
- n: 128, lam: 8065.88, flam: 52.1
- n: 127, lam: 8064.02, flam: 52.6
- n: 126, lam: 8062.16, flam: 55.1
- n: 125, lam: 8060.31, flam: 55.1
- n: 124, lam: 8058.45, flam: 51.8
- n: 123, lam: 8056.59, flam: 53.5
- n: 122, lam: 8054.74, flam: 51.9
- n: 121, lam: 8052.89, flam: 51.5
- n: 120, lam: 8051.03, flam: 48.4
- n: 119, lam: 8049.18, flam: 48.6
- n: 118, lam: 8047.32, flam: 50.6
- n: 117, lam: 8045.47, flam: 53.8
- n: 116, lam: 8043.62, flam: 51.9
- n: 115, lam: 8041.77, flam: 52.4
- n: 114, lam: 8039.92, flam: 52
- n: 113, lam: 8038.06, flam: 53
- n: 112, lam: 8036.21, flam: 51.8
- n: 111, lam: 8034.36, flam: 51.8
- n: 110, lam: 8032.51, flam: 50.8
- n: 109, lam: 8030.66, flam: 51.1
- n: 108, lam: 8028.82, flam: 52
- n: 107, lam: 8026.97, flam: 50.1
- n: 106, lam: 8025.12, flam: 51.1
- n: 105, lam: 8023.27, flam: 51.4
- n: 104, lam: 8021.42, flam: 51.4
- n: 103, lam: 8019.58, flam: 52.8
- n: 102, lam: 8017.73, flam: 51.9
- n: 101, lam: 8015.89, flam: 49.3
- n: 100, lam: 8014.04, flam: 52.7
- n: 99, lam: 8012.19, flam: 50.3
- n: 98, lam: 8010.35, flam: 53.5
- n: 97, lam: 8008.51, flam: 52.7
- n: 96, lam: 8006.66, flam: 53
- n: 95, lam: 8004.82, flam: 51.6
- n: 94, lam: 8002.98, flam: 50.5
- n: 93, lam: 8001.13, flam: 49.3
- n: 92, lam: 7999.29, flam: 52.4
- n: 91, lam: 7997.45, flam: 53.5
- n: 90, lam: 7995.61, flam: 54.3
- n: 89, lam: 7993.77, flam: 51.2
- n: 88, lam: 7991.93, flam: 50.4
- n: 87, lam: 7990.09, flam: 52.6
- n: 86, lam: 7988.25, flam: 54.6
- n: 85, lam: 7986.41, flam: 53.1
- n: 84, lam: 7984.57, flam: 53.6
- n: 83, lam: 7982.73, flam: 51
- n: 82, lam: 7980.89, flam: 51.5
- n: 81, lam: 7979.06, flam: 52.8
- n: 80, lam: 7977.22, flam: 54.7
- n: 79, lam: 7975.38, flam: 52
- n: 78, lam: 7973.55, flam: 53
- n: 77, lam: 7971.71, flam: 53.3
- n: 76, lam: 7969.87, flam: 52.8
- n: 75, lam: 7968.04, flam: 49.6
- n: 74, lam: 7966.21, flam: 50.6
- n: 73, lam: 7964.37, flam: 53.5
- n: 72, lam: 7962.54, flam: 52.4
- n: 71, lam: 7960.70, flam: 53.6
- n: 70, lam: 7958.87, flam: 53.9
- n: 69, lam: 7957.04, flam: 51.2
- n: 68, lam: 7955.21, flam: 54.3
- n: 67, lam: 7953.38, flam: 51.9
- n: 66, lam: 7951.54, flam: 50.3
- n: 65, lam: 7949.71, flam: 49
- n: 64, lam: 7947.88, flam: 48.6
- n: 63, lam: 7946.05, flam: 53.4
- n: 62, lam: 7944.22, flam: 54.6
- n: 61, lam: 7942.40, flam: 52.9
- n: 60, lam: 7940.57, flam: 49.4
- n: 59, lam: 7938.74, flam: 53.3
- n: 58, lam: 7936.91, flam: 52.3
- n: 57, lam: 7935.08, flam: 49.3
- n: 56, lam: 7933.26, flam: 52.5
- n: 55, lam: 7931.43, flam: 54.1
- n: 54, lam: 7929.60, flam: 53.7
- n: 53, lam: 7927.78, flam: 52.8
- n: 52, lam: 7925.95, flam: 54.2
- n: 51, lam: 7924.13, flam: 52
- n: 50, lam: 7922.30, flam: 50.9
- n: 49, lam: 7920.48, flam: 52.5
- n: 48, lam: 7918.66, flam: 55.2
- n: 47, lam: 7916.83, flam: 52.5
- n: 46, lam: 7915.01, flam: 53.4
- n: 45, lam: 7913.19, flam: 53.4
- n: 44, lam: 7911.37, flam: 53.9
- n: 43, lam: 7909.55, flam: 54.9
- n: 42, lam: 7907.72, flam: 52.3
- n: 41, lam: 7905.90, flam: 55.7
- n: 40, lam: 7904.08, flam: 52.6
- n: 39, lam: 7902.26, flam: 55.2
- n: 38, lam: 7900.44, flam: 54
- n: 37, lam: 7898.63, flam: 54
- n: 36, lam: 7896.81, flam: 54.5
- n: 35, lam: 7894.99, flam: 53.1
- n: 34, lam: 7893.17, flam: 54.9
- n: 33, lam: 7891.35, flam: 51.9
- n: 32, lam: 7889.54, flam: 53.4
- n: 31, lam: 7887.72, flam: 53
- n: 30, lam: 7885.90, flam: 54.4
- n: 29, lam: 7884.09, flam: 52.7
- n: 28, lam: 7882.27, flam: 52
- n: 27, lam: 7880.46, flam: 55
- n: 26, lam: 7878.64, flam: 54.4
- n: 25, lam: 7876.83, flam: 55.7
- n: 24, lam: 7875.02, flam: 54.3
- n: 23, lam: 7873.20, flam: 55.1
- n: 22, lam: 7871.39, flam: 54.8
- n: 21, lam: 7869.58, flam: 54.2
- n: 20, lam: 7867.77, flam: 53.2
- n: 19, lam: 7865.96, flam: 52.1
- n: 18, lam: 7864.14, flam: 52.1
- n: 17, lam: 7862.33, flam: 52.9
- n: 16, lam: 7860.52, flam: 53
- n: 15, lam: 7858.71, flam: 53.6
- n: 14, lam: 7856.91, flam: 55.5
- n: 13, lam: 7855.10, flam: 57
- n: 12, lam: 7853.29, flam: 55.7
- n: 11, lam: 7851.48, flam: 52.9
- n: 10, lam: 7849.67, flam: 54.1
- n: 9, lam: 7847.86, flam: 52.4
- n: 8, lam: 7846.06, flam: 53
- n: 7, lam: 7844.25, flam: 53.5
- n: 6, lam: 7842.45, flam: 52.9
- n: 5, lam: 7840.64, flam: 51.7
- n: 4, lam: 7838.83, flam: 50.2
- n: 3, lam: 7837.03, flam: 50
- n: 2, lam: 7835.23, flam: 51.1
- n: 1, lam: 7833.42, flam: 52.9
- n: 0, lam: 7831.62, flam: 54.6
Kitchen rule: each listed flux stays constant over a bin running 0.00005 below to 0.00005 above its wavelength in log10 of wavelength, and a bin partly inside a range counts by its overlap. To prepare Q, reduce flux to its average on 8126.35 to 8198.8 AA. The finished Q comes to 51.3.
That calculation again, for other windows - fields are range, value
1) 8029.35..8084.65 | 51.8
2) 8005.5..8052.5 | 51.5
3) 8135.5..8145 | 52.1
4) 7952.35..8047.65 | 52.1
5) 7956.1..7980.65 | 52.6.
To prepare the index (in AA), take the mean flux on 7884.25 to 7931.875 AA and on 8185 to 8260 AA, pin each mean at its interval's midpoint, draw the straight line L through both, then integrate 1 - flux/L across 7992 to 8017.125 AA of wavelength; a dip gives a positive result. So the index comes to 0.34 AA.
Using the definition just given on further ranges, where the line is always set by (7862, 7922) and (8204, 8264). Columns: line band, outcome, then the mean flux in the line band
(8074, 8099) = 0.22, 51.5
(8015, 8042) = 0.50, 51.5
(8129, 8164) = -0.31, 51.9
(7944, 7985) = 0.67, 52.2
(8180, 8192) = 0.34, 49.6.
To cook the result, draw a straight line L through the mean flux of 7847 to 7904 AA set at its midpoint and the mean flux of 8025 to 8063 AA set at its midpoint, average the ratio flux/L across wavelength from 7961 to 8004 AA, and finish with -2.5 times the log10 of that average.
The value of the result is 0.01 mag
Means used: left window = 53.9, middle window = 52.3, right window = 51.8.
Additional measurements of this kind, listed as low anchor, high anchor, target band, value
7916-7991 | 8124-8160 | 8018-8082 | 0.01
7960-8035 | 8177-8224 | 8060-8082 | -0.02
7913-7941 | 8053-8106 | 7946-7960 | 0.02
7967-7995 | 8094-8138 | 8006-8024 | 0.01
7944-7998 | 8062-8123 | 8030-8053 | 0.01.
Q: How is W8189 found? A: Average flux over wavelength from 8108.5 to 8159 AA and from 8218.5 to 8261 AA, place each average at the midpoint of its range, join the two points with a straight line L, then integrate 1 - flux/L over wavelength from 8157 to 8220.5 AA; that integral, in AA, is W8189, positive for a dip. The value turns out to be 1.2 AA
